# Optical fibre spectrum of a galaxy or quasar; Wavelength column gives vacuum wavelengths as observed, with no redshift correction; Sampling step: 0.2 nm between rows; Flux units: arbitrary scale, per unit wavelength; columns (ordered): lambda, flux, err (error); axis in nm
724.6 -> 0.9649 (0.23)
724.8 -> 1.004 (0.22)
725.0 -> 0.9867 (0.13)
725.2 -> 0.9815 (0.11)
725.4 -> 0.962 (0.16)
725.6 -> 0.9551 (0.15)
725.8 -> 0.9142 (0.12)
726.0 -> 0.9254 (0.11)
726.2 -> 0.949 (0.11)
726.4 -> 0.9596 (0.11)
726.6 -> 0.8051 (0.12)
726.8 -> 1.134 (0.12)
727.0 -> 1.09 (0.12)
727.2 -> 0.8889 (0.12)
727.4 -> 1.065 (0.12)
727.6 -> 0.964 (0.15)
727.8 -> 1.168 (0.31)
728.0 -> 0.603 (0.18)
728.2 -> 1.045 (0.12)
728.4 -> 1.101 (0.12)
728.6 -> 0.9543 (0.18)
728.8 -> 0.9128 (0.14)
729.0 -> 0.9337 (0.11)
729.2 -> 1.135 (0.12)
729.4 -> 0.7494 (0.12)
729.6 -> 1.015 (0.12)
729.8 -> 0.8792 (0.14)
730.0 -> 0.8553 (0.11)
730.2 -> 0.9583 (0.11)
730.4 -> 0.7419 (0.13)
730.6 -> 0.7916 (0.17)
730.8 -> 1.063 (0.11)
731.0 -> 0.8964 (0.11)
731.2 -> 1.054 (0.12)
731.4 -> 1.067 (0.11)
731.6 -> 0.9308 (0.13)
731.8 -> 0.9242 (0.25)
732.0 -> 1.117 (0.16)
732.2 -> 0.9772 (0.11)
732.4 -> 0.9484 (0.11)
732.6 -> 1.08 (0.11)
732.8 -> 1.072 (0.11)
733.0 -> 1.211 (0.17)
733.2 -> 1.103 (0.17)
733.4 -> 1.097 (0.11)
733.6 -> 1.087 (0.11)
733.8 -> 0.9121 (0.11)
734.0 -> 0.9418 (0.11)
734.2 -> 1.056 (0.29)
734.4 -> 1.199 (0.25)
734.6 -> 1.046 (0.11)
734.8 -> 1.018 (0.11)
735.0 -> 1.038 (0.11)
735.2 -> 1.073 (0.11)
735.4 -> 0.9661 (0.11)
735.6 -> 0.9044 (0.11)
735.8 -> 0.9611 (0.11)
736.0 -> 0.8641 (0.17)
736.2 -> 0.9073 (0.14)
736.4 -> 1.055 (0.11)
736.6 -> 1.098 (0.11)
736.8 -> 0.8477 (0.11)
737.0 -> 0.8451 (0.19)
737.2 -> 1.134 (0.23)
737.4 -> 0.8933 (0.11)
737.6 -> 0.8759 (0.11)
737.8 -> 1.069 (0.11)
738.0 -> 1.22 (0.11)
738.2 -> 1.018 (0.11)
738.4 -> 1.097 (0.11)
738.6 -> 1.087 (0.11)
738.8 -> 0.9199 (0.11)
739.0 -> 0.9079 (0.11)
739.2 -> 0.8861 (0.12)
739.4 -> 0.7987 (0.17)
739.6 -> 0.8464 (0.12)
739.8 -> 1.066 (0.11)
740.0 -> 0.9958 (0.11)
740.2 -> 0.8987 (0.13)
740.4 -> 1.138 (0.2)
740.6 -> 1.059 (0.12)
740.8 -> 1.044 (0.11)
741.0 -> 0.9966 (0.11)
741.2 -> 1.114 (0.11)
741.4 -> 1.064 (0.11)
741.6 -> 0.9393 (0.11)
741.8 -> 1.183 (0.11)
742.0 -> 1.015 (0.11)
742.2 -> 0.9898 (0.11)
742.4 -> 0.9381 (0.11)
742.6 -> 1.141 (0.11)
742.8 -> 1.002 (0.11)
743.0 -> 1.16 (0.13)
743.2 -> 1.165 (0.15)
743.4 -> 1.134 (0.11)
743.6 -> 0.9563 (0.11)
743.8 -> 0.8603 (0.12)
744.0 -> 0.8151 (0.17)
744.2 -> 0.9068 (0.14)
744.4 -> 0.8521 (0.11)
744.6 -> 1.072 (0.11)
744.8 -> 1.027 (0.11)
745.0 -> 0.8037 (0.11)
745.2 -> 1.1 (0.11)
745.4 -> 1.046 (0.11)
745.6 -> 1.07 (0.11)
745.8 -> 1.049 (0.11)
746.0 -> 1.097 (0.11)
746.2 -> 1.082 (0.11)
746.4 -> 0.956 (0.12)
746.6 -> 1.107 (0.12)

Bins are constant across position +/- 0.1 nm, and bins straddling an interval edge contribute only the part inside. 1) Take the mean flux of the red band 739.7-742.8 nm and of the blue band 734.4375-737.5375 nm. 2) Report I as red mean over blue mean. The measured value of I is 1.1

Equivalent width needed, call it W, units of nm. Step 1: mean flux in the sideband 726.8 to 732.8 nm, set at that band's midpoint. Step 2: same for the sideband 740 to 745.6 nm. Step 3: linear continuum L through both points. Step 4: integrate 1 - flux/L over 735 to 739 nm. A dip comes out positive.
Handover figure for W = 0.016 nm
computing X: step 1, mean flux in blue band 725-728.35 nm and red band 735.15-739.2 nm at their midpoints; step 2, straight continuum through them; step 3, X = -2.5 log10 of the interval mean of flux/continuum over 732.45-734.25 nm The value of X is -0.09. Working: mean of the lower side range 0.966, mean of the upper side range 0.984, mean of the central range 1.06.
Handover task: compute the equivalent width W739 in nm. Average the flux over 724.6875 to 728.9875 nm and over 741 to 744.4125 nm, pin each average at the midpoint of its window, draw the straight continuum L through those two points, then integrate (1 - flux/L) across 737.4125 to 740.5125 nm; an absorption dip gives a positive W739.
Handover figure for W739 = 0.06 nm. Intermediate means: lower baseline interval 0.969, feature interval 0.986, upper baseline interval 1.02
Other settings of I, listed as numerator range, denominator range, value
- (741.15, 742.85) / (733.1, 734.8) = 0.99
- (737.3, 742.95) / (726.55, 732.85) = 1.04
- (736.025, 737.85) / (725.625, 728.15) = 1.01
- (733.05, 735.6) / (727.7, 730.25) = 1.10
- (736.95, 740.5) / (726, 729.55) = 1.02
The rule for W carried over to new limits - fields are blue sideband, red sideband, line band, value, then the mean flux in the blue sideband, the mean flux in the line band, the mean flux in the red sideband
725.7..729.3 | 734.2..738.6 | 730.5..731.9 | 0.04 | 0.975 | 0.961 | 1.01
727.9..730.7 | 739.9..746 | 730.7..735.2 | -0.50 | 0.905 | 1.04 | 1.02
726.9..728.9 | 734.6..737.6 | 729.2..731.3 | 0.14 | 0.979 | 0.912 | 0.971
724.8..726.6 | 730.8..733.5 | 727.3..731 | 0.21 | 0.949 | 0.94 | 1.04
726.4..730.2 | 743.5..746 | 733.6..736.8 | -0.12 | 0.961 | 1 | 0.969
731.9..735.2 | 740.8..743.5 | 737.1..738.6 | 0.02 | 1.06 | 1.05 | 1.06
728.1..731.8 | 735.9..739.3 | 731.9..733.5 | -0.19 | 0.948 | 1.08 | 0.984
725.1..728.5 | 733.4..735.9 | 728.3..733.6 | 0.06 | 0.971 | 0.985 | 1.02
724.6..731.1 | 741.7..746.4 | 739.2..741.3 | 0.03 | 0.95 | 0.991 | 1.02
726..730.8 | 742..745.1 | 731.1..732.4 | -0.07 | 0.946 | 1.01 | 0.989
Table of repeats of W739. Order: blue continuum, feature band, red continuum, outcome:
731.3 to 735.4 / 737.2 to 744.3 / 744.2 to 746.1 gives 0.091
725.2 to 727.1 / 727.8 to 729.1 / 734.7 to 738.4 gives 0.038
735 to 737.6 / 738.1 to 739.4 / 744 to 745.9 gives -0.005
